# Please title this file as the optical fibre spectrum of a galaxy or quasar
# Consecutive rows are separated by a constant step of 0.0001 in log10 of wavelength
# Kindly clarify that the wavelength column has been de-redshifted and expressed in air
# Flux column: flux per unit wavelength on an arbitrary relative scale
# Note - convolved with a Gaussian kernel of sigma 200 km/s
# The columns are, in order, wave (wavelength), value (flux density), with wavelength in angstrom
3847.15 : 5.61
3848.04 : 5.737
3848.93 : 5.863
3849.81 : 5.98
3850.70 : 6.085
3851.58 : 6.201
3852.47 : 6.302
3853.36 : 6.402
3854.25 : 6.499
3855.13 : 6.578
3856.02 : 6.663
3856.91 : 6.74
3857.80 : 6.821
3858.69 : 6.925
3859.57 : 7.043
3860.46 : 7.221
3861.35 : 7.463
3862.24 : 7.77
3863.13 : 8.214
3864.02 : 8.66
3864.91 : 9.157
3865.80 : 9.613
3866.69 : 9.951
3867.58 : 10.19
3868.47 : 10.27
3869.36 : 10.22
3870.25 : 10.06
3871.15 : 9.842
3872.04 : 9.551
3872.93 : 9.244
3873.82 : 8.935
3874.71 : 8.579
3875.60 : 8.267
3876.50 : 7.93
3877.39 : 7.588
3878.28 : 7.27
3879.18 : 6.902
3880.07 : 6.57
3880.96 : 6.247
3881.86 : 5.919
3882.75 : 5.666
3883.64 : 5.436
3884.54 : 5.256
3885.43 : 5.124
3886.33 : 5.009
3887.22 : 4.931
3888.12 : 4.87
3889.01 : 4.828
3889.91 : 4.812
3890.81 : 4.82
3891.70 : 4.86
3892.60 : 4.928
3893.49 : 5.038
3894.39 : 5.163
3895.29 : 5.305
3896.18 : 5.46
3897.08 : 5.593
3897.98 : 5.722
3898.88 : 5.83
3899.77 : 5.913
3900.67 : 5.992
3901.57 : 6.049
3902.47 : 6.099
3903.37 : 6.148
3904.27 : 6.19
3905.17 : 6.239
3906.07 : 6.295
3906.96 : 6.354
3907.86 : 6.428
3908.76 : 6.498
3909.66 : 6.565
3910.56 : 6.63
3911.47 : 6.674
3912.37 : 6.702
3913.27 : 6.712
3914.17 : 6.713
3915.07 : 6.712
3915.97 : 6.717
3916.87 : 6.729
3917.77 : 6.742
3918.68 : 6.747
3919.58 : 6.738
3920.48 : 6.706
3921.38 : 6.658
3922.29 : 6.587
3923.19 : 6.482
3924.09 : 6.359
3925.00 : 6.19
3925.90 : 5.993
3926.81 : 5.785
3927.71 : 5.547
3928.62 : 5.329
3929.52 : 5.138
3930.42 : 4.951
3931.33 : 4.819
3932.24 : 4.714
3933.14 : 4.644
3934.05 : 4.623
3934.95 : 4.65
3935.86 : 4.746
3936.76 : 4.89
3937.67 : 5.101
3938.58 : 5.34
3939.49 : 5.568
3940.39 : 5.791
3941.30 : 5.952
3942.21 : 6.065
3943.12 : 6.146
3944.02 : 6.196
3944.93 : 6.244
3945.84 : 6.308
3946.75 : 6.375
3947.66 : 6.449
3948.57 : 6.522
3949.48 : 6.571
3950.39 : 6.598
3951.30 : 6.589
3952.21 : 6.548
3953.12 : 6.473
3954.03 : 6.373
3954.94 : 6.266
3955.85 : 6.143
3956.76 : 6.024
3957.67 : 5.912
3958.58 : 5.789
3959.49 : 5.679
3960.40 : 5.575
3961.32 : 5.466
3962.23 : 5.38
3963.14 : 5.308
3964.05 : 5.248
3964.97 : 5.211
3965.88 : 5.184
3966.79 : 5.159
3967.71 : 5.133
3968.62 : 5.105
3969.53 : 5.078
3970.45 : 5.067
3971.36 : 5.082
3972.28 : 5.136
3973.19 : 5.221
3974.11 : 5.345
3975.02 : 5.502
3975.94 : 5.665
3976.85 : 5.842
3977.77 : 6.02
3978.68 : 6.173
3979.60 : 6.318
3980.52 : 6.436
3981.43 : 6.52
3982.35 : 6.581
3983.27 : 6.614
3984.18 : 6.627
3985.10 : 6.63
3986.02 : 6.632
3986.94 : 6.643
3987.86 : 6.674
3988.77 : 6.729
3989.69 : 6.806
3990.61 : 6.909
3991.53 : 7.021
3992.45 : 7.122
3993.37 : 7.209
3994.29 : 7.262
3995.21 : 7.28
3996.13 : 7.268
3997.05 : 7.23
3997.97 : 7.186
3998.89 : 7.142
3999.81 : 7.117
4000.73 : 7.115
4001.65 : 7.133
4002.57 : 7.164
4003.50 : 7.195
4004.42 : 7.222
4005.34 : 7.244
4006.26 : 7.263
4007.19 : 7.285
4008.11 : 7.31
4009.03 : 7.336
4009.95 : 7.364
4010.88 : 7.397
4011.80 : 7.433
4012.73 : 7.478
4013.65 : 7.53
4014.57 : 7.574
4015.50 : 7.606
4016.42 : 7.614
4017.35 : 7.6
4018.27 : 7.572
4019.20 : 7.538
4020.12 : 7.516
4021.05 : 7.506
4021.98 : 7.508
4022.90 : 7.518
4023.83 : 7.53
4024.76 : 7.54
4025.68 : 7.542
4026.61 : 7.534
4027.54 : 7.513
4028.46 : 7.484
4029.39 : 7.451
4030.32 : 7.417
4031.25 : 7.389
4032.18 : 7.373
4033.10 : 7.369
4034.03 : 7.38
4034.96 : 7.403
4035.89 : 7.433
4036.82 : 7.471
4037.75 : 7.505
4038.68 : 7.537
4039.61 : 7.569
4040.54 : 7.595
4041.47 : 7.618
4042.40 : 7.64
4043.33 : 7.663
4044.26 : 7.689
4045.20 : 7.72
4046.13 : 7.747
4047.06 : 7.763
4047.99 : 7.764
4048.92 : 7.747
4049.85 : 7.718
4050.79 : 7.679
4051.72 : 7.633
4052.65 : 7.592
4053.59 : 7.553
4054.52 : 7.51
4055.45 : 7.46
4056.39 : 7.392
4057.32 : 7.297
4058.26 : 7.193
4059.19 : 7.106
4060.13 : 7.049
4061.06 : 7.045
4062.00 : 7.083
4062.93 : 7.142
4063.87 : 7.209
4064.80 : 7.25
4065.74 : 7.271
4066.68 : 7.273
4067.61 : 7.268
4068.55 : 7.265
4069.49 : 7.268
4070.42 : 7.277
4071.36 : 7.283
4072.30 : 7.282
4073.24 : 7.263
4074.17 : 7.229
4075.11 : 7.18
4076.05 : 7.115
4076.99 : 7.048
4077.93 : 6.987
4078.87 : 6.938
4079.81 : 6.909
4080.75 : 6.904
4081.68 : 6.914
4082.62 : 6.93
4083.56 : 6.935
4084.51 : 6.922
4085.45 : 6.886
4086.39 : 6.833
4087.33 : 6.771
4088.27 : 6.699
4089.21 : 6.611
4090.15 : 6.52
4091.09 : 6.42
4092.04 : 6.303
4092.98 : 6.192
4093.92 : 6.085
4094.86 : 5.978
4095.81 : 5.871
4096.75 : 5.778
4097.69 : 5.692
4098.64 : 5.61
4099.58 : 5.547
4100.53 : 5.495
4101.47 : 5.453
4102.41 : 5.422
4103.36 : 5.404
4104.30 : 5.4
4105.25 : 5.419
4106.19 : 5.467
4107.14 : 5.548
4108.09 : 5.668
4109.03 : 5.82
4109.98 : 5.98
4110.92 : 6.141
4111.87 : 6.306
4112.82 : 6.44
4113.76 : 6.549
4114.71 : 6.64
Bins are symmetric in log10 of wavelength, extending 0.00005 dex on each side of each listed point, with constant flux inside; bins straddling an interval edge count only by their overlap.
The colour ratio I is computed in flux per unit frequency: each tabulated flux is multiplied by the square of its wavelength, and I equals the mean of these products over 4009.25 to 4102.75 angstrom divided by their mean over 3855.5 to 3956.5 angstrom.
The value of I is 1.2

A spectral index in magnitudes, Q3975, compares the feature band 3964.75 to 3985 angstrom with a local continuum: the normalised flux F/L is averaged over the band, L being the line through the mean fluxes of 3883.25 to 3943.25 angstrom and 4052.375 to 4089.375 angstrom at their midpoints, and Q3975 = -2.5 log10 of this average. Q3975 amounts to 0.108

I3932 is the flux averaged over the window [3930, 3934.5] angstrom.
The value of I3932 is 4.74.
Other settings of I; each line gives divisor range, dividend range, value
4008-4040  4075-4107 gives 0.87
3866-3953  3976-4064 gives 1.21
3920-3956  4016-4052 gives 1.35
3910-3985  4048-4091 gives 1.29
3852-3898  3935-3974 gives 0.85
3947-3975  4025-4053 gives 1.38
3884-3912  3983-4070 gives 1.38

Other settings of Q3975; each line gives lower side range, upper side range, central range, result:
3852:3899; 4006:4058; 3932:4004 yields 0.197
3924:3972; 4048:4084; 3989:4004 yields -0.133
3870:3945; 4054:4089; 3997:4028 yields -0.096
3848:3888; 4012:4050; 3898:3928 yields 0.166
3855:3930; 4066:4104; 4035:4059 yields -0.146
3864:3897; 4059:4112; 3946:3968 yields 0.159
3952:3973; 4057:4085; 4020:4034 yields -0.153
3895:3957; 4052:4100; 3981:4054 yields -0.122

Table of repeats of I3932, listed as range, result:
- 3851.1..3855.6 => 6.4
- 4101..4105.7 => 5.42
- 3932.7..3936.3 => 4.66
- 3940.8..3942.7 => 5.98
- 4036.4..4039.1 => 7.5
